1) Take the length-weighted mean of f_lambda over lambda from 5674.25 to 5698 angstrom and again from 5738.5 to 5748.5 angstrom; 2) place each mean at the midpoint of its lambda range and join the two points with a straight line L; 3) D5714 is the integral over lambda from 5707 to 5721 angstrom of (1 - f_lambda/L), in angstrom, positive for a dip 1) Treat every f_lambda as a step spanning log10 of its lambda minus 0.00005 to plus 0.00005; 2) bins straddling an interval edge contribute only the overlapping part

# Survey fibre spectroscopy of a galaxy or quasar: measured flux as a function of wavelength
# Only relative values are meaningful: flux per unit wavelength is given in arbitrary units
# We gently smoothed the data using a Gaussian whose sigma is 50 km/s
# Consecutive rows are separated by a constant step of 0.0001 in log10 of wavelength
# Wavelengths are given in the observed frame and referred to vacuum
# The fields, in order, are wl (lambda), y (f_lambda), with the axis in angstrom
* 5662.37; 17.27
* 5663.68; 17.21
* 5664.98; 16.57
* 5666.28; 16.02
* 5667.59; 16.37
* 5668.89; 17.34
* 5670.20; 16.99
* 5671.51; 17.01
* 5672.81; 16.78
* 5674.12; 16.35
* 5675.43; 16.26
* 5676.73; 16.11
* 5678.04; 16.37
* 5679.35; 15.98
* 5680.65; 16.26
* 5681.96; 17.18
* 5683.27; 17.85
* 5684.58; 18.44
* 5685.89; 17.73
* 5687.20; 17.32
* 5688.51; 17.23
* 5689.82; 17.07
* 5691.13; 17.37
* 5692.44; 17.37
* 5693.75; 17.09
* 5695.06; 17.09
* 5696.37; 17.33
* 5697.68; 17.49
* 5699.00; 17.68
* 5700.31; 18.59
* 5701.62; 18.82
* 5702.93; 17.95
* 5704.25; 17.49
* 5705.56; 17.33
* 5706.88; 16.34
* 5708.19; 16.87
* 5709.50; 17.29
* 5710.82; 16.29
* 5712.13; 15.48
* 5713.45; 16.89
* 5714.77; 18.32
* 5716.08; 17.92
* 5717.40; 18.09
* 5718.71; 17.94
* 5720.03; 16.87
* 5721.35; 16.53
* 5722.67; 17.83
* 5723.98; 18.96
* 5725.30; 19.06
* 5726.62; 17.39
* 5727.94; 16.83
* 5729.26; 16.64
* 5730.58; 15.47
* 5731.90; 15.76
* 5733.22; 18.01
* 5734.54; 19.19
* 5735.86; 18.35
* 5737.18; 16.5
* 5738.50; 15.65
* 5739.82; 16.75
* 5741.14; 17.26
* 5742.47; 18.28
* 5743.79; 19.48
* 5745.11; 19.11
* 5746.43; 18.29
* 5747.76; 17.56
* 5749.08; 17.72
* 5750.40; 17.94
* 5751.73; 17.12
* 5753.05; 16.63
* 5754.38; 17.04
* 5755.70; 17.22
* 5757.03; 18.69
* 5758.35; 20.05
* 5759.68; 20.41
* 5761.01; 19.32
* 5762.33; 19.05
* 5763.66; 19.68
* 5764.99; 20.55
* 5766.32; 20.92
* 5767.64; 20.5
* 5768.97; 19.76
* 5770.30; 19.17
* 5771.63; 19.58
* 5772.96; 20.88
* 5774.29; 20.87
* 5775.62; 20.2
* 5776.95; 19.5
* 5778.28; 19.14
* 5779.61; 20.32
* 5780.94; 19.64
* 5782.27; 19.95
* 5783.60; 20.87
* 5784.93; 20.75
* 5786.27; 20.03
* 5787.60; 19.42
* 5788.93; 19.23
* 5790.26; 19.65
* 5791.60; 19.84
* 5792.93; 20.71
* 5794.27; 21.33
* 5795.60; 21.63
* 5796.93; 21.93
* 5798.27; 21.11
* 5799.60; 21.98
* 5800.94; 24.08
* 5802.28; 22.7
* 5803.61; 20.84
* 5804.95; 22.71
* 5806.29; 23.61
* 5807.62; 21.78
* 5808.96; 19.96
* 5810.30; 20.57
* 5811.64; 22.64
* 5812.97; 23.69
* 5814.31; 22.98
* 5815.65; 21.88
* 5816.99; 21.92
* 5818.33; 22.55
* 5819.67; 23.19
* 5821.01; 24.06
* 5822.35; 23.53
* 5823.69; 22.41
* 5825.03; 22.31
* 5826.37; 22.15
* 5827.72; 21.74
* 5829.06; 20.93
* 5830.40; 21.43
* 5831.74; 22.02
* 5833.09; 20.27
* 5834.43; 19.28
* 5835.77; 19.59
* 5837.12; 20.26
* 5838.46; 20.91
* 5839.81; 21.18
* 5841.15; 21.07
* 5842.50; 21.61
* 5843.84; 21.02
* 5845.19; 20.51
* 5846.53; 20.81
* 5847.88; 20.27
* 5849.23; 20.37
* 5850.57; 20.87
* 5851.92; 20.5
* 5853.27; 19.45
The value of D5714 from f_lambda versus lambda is 0.3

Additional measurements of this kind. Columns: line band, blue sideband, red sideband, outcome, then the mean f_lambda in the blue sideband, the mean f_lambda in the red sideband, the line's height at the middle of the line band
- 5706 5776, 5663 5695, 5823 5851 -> 1.6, 16.9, 21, 18.5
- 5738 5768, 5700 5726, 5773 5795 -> 0.8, 17.5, 20.1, 19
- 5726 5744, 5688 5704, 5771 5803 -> 1.6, 17.6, 20.6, 18.9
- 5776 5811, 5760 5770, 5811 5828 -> 0.8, 20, 22.7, 21.4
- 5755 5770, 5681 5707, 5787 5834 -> 0.3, 17.5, 21.8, 20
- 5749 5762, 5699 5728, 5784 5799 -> 0.6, 17.5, 20.5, 19.1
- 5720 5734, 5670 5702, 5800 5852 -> 0.9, 17.2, 21.7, 18.5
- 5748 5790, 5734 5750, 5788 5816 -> 0.3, 17.8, 21.6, 19.6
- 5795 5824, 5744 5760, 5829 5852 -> -3.7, 18.1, 20.7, 19.8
